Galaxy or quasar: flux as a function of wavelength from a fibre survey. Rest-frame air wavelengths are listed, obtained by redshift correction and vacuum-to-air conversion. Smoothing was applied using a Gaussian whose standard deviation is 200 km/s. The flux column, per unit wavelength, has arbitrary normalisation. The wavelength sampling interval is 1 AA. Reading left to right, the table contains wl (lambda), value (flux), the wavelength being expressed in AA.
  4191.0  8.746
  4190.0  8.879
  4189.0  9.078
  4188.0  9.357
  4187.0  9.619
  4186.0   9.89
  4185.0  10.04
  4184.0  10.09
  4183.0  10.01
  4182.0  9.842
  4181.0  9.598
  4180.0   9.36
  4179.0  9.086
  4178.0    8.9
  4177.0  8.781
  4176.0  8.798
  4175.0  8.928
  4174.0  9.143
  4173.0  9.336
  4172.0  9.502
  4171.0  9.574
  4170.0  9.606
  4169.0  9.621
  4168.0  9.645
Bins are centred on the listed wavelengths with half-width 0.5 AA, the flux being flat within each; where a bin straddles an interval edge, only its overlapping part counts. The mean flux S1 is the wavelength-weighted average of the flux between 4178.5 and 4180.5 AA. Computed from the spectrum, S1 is 9.22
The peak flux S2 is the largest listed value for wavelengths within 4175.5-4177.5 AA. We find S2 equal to 8.798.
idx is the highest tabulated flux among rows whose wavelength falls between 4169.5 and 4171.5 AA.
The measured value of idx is 9.606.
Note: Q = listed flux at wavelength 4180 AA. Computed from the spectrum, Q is 9.36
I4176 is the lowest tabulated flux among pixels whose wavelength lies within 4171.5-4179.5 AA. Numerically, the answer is 8.781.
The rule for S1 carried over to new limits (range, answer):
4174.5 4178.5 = 8.85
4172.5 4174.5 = 9.24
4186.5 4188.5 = 9.49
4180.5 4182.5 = 9.72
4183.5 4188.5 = 9.8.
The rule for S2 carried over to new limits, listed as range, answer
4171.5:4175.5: 9.502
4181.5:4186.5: 10.09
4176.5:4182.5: 9.842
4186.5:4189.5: 9.619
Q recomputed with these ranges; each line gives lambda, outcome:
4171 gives 9.574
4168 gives 9.645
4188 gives 9.357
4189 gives 9.078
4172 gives 9.502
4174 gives 9.143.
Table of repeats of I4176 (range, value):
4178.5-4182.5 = 9.086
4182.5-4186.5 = 9.89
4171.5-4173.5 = 9.336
